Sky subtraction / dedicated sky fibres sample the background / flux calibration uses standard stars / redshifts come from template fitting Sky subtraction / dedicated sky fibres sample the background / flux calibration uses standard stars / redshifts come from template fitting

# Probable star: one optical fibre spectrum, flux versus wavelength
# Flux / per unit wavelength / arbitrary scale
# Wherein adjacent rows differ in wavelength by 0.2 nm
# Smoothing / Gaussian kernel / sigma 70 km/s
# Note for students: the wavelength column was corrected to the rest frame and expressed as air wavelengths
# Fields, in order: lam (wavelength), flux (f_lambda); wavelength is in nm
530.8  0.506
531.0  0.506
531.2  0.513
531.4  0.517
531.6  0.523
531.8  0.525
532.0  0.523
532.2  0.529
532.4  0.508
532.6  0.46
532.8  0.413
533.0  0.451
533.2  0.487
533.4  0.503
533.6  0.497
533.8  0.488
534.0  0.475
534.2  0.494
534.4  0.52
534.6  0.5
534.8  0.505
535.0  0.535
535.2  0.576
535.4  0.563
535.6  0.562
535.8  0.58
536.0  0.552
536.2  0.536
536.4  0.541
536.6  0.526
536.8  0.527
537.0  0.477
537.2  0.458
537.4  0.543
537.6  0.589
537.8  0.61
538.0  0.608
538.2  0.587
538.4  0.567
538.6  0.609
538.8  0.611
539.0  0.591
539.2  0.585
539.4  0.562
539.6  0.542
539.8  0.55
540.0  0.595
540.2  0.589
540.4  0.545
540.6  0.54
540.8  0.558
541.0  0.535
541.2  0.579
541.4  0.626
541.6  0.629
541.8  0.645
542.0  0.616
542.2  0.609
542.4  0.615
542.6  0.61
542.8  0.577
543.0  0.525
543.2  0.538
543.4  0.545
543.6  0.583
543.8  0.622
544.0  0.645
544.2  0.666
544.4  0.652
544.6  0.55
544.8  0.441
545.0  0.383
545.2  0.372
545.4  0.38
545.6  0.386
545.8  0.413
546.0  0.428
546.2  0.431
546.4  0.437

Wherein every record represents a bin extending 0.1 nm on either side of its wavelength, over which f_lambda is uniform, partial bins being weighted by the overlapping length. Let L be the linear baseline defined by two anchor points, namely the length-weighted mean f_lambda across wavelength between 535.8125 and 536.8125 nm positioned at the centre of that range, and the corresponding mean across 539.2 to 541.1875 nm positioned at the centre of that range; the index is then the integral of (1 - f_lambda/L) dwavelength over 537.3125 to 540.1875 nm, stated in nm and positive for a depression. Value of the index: -0.15 nm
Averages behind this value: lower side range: 0.541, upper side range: 0.56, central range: 0.582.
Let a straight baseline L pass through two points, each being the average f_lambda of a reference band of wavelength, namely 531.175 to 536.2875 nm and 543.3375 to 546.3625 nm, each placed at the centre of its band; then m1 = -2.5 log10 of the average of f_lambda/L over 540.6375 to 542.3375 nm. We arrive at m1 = -0.19 mag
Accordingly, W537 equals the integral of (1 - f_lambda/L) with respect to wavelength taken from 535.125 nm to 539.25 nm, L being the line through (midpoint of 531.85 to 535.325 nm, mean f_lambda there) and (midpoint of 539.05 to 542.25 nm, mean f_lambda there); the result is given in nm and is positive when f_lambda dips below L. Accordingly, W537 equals -0.16 nm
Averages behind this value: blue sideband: 0.499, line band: 0.561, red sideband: 0.581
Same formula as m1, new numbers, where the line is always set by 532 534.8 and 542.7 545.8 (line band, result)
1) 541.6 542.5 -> -0.21 mag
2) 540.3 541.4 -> -0.10 mag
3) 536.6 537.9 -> -0.07 mag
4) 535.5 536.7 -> -0.11 mag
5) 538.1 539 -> -0.18 mag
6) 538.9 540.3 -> -0.13 mag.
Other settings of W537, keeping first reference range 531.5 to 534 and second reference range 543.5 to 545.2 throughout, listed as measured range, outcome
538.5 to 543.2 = -0.41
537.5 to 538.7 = -0.17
